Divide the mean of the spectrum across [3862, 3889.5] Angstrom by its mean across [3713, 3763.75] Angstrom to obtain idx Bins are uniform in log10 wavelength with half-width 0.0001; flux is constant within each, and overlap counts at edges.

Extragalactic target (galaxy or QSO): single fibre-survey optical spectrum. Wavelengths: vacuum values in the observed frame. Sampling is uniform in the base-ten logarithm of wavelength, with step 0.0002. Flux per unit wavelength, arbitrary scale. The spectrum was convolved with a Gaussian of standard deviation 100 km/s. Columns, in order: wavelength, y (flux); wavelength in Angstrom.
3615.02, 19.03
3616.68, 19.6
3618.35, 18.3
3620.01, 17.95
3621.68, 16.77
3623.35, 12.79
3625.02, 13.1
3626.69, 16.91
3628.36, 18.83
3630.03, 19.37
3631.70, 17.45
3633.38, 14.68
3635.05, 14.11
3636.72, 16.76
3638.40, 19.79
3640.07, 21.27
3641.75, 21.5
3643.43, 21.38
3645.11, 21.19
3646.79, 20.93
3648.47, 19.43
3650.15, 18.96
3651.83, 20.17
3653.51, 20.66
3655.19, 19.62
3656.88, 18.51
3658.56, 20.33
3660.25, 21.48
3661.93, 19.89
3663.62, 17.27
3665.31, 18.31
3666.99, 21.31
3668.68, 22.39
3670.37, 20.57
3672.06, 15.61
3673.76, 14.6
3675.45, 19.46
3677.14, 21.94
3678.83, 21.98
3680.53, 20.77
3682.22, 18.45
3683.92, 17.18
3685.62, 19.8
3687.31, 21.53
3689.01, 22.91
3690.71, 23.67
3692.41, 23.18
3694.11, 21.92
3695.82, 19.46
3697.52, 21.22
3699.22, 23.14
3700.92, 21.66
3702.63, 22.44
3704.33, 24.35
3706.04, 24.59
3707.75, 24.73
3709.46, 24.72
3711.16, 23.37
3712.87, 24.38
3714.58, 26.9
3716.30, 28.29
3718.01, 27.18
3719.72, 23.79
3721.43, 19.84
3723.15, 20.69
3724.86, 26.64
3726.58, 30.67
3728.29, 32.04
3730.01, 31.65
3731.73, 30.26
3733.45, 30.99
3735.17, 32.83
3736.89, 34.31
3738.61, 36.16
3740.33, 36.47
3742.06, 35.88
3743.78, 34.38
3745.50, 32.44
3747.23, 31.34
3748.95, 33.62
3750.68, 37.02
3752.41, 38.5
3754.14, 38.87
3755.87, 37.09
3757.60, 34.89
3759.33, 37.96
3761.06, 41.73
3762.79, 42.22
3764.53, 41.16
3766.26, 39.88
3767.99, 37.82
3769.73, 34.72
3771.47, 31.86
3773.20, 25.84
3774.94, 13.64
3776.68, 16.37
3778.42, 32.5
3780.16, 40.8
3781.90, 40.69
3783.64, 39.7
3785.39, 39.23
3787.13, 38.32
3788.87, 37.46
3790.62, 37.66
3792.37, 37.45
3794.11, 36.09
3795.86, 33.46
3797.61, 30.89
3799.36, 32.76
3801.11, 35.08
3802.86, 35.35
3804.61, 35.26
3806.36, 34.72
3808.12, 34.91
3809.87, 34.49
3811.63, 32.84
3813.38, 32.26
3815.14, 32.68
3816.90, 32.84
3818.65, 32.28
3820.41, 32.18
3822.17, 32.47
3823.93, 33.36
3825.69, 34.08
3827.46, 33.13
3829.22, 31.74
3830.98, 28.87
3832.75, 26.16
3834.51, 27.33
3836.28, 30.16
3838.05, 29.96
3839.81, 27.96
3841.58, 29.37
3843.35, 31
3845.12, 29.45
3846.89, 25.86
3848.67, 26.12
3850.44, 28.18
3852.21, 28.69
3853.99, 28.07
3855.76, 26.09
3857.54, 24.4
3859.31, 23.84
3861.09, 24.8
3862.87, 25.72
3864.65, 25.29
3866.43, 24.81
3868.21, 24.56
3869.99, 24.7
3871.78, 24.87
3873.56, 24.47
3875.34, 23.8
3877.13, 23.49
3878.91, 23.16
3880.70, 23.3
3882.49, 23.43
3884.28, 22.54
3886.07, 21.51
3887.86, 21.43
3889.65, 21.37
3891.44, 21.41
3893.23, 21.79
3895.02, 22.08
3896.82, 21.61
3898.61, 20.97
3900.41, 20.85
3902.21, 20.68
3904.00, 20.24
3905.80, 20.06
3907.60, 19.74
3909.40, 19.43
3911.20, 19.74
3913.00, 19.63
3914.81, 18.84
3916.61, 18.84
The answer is 0.7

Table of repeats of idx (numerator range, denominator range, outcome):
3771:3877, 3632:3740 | 1.34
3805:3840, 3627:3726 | 1.52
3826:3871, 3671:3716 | 1.26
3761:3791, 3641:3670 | 1.73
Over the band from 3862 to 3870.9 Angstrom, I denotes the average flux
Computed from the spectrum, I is 25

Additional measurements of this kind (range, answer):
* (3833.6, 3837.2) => 28.7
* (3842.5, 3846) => 30.2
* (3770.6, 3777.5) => 22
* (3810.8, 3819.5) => 32.6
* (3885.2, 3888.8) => 21.5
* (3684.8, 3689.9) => 21.5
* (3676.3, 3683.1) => 20.8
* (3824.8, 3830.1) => 33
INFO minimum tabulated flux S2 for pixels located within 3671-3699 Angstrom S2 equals 14.6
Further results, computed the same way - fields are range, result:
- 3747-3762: 31.34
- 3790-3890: 21.37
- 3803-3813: 32.84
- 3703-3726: 19.84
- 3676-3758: 17.18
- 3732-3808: 13.64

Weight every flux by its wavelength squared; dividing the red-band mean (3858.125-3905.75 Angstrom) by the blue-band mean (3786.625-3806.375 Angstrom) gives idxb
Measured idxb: 0.68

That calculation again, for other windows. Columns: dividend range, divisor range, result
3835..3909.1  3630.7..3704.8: 1.35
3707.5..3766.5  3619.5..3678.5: 1.80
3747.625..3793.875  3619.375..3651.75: 2.11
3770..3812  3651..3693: 1.79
